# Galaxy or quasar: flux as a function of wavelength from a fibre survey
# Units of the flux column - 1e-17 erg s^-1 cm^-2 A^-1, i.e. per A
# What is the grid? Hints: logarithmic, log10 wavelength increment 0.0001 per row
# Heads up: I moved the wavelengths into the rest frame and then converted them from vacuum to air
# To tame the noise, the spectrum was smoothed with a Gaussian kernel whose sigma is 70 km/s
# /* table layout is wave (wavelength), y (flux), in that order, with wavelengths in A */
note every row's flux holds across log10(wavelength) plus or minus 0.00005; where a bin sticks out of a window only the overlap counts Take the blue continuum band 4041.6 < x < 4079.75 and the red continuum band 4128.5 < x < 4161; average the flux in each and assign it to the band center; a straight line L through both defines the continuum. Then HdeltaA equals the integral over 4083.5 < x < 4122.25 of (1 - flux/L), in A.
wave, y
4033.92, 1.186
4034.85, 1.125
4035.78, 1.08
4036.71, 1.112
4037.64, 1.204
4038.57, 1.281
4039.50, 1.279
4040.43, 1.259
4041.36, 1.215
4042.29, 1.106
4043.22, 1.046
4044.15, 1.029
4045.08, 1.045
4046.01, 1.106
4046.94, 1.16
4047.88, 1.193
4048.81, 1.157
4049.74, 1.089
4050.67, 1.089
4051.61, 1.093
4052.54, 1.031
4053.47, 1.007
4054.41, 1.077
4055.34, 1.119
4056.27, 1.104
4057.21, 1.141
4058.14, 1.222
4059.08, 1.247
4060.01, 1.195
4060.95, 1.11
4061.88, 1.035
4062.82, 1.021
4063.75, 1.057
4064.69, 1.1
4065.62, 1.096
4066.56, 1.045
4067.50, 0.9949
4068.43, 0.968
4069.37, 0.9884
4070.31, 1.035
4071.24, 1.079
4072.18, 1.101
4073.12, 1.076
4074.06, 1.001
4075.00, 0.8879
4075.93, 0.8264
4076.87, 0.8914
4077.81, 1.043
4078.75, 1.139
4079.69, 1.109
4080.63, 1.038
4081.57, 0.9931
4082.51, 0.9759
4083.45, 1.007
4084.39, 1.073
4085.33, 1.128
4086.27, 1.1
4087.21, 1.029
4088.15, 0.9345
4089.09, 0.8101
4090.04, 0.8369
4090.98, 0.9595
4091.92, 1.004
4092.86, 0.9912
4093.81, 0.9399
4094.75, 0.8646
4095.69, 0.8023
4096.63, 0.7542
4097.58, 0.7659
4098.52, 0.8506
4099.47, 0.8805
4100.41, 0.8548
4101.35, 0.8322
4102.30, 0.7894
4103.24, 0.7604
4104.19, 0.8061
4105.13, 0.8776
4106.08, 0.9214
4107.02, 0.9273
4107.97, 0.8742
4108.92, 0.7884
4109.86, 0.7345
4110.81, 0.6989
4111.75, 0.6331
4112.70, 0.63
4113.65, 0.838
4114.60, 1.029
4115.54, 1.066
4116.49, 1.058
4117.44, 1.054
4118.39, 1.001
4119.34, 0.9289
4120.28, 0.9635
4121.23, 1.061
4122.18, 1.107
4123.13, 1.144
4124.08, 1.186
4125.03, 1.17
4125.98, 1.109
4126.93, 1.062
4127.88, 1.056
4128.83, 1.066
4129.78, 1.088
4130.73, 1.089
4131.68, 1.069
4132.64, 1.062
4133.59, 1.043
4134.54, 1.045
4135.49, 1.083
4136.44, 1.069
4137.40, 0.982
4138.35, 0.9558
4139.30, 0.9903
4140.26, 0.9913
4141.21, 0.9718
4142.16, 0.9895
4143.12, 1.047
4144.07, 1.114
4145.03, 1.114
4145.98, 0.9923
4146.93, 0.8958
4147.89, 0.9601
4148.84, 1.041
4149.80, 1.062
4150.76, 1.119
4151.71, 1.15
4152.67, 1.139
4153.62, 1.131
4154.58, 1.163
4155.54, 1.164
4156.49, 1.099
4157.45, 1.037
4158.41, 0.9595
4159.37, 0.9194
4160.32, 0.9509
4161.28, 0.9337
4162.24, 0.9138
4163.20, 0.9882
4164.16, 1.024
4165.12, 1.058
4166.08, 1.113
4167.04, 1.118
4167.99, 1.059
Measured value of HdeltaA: 5.76 A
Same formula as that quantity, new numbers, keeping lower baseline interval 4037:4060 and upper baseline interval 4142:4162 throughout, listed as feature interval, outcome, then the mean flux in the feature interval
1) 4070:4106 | 5.3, 0.943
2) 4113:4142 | 0.7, 1.04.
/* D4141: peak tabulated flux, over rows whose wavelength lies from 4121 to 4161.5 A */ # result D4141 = 1.186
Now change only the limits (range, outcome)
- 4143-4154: 1.15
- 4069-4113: 1.139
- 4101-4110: 0.9273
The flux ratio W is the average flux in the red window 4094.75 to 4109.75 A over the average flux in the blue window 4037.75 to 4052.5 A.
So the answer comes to 0.73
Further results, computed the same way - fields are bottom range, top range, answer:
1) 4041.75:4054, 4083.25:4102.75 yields 0.84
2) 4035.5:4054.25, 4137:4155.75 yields 0.93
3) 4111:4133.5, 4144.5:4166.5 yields 1.02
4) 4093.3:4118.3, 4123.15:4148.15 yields 1.23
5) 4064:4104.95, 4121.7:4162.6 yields 1.10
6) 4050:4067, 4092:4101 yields 0.78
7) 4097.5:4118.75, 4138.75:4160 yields 1.22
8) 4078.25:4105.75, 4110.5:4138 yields 1.09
